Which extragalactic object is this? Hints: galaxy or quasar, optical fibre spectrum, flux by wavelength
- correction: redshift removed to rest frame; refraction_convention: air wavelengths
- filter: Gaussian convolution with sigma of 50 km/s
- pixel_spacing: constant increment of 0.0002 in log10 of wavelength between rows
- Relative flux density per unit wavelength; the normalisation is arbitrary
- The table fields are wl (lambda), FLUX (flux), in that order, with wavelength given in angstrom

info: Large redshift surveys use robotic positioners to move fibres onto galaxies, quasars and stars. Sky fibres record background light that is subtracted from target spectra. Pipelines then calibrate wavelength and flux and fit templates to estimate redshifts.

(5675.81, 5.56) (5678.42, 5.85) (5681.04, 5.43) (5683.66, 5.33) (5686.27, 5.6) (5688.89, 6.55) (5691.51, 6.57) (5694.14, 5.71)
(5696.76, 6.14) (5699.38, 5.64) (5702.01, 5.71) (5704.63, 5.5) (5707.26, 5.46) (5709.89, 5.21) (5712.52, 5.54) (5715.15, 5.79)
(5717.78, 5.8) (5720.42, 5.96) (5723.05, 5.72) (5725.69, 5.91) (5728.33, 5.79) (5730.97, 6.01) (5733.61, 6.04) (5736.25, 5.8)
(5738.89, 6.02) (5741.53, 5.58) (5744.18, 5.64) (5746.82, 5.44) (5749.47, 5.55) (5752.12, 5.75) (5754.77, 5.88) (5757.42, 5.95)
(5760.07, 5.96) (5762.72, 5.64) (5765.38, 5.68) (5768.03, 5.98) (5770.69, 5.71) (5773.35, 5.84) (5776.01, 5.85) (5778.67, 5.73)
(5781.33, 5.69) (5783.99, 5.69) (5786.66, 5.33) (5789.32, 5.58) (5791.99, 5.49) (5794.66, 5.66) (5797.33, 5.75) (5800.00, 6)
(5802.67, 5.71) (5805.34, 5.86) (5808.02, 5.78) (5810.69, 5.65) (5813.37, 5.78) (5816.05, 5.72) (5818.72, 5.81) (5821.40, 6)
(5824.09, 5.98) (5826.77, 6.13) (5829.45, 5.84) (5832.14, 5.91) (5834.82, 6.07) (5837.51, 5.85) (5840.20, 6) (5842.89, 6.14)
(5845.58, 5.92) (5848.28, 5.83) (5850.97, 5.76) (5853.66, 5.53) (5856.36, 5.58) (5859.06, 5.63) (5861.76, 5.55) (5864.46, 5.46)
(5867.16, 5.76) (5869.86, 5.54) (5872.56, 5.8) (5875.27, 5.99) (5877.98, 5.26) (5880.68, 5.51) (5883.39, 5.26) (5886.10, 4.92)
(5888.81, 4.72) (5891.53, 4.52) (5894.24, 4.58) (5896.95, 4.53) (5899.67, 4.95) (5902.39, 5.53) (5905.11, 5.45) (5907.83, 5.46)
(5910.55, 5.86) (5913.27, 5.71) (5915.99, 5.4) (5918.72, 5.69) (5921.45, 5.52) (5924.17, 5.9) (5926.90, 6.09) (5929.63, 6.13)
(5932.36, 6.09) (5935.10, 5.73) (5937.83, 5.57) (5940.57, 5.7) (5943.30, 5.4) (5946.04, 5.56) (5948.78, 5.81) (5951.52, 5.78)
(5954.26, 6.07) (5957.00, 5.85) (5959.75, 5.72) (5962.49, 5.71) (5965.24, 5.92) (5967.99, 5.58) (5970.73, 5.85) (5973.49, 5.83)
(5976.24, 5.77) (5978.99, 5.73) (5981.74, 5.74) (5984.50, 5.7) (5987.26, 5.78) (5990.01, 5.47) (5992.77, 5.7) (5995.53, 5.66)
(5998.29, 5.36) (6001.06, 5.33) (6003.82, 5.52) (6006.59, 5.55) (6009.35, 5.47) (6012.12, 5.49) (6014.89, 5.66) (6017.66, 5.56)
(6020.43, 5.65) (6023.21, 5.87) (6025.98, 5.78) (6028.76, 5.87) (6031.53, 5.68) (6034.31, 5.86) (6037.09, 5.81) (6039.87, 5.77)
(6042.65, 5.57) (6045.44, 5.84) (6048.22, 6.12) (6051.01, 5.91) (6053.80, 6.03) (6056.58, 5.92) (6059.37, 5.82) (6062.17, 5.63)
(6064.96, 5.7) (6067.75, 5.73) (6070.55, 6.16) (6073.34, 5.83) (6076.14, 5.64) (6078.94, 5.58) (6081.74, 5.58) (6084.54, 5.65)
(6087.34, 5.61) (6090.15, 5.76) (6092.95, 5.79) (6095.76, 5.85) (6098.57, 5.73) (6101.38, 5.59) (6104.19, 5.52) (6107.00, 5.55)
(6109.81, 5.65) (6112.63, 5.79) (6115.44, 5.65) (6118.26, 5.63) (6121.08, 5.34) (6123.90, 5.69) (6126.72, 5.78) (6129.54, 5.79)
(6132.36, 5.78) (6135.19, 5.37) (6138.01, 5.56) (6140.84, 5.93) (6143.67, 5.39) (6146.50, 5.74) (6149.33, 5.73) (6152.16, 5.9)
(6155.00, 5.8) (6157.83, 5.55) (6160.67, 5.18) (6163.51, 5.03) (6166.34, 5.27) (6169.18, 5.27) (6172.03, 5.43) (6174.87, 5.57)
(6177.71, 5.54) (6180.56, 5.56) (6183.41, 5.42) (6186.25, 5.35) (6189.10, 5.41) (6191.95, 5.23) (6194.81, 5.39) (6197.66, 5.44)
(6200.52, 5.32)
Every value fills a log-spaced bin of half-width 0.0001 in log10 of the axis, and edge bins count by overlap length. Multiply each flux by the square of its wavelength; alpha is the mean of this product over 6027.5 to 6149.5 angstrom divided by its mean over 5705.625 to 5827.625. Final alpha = 1.11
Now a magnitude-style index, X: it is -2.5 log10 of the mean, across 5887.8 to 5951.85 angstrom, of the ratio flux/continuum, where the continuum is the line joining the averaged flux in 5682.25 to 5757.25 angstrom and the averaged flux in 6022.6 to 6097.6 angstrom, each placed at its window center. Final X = 0.06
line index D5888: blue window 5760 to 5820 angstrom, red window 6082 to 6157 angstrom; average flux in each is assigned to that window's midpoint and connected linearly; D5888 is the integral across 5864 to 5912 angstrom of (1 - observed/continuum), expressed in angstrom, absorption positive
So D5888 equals 3.6 angstrom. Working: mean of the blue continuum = 5.73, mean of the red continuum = 5.67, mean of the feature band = 5.28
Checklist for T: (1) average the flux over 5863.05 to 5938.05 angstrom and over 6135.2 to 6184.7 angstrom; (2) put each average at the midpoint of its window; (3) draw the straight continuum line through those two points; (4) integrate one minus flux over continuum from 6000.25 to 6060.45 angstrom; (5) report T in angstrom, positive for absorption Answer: -2.69 angstrom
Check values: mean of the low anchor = 5.46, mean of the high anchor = 5.52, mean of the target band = 5.74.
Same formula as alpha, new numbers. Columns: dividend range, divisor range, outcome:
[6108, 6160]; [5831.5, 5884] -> 1.09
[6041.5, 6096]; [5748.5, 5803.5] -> 1.11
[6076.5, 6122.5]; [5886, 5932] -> 1.12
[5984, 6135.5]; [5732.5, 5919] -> 1.09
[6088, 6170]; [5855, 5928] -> 1.12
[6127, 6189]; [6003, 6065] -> 1.00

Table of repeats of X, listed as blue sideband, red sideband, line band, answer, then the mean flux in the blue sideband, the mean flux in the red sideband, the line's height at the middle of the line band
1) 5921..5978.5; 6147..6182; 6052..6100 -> -0.03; 5.79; 5.49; 5.62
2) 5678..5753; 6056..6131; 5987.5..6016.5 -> 0.03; 5.76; 5.7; 5.71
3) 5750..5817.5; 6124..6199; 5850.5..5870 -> 0.02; 5.74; 5.52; 5.7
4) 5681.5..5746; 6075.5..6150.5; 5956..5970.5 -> -0.01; 5.79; 5.65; 5.7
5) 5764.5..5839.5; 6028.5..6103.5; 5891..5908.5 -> 0.16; 5.79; 5.77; 5.79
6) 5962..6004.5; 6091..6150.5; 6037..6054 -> -0.04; 5.67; 5.66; 5.66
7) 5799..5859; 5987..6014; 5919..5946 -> -0.02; 5.85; 5.53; 5.66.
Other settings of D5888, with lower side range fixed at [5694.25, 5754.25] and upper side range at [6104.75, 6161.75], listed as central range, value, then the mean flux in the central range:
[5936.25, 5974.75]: -0.41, 5.74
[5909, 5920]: 0.05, 5.66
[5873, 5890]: 1.15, 5.31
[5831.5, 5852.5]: -0.84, 5.93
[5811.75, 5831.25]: -0.63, 5.89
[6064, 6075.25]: -0.39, 5.85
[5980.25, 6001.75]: 0.27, 5.6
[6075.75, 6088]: 0.09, 5.61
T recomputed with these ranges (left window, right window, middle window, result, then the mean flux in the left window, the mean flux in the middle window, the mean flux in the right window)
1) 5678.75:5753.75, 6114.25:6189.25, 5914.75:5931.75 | -0.4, 5.76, 5.8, 5.54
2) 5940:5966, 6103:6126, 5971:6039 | 0.5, 5.75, 5.66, 5.61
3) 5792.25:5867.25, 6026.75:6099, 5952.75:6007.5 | 0.9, 5.81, 5.69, 5.79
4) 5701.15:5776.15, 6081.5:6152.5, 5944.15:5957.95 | -0.2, 5.75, 5.8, 5.67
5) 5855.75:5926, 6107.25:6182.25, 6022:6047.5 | -1.4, 5.39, 5.79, 5.57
